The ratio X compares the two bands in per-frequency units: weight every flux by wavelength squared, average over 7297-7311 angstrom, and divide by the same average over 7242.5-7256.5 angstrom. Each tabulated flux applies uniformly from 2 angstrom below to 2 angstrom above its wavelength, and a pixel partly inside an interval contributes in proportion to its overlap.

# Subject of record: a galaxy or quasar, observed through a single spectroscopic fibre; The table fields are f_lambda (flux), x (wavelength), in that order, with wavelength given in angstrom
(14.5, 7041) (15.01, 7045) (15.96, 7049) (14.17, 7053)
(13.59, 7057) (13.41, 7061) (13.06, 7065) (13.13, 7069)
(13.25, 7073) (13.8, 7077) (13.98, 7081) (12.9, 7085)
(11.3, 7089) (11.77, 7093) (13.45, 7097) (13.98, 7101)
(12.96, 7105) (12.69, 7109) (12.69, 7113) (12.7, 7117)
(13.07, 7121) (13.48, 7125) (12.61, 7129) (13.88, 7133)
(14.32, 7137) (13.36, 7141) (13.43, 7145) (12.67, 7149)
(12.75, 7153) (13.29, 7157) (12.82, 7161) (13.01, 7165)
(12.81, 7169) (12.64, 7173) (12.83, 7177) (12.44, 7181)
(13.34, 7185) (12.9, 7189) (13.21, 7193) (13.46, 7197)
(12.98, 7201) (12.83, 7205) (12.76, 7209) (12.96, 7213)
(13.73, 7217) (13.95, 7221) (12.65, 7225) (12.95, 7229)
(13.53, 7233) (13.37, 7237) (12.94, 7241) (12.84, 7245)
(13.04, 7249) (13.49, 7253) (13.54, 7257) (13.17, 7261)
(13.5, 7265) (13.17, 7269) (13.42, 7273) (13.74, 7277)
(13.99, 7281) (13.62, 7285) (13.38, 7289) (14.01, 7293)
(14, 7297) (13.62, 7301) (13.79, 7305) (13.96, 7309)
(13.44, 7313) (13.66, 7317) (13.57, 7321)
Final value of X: 1.07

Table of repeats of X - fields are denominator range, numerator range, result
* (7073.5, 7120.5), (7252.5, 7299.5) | 1.10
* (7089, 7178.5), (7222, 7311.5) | 1.07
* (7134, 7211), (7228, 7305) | 1.06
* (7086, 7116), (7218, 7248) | 1.08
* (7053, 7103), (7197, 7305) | 1.06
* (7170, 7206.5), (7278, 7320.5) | 1.09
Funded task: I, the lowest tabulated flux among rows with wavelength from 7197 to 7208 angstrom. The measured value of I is 12.83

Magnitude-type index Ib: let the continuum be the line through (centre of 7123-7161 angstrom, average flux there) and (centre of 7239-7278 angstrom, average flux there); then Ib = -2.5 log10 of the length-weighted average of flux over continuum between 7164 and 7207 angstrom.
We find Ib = 0.03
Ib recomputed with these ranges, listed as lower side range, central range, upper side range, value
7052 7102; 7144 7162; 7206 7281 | 0.021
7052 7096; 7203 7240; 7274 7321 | 0.027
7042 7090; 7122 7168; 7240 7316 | 0.033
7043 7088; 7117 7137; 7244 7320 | 0.033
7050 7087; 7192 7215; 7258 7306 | 0.046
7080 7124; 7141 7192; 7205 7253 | 0.006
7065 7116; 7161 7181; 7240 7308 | 0.036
